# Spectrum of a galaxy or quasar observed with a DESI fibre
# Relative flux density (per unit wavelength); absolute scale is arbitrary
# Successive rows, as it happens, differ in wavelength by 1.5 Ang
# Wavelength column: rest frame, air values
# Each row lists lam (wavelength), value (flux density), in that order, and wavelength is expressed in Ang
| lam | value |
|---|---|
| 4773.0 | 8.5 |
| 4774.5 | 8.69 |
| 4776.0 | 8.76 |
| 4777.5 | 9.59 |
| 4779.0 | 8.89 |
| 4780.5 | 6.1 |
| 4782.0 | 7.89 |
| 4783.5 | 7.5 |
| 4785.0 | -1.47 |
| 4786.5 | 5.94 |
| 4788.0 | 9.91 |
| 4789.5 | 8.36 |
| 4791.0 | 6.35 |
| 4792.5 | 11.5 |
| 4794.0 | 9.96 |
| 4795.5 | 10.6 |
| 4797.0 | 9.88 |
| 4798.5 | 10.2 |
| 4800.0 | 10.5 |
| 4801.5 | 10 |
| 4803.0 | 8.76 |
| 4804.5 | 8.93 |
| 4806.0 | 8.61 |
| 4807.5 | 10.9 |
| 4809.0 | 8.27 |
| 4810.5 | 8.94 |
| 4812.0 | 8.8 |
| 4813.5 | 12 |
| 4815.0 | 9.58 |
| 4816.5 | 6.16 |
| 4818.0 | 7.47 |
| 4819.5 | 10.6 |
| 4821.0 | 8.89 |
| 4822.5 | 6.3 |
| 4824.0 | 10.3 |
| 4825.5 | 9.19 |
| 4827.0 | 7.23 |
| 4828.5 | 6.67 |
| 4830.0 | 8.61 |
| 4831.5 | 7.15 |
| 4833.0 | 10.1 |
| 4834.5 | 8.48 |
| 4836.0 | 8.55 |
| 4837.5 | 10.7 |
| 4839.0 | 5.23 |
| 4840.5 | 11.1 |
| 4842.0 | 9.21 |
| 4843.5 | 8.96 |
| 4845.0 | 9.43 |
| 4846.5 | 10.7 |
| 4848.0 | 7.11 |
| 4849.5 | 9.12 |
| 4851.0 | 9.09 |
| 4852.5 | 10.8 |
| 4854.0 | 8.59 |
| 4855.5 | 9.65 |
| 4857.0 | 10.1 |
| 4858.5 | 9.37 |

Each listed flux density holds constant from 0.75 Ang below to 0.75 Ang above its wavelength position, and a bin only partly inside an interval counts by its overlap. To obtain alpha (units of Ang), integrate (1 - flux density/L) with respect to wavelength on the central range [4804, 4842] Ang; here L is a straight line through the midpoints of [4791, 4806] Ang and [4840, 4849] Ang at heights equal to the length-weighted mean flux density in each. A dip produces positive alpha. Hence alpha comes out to 3.2 Ang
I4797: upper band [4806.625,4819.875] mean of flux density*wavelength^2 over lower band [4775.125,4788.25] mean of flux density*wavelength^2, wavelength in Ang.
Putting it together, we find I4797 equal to 1.3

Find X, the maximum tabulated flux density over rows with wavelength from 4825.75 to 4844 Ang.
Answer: 11.1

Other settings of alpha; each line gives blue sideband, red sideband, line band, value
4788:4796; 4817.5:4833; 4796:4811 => -0.85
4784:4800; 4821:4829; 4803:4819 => -1.67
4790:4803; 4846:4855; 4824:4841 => 1.62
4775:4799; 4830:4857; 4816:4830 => 0.91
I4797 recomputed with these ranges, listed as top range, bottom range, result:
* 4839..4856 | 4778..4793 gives 1.34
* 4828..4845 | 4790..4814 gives 0.92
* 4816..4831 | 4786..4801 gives 0.88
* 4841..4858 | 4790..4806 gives 1.00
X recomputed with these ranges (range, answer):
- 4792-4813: 11.5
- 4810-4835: 12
